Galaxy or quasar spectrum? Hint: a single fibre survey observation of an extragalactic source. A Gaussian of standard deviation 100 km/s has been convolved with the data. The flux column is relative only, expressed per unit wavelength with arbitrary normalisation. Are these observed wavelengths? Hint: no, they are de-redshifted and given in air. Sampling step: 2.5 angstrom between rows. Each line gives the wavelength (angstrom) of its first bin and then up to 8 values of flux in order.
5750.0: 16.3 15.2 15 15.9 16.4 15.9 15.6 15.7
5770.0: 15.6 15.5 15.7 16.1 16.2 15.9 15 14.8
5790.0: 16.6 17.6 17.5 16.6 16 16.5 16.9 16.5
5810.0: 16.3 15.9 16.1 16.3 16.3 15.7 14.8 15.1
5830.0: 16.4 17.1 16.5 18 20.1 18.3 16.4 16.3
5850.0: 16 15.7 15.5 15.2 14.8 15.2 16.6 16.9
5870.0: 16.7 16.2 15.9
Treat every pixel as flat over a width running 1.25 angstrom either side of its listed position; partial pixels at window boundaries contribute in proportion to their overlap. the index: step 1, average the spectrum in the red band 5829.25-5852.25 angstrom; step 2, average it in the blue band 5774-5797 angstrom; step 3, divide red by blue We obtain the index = 1.1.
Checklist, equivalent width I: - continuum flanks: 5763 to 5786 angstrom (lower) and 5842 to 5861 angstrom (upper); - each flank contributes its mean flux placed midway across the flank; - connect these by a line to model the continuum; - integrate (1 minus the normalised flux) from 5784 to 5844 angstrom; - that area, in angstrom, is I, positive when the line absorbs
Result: -2.7 angstrom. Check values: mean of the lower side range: 15.7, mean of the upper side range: 16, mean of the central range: 16.5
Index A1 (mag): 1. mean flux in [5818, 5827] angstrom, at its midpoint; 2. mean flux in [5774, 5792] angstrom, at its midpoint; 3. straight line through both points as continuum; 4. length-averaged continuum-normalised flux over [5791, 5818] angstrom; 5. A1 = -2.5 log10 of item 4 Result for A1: -0.06 mag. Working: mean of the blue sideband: 15.8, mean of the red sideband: 15.6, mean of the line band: 16.6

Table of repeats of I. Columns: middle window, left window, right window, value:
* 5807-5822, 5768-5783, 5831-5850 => 0.5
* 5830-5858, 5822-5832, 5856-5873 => -2.0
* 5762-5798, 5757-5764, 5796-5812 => 0.5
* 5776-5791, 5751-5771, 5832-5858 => 0.2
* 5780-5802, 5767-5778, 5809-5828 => -0.7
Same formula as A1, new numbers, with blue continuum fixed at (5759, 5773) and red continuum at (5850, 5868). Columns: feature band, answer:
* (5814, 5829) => 0.00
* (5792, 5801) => -0.08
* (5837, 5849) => -0.14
